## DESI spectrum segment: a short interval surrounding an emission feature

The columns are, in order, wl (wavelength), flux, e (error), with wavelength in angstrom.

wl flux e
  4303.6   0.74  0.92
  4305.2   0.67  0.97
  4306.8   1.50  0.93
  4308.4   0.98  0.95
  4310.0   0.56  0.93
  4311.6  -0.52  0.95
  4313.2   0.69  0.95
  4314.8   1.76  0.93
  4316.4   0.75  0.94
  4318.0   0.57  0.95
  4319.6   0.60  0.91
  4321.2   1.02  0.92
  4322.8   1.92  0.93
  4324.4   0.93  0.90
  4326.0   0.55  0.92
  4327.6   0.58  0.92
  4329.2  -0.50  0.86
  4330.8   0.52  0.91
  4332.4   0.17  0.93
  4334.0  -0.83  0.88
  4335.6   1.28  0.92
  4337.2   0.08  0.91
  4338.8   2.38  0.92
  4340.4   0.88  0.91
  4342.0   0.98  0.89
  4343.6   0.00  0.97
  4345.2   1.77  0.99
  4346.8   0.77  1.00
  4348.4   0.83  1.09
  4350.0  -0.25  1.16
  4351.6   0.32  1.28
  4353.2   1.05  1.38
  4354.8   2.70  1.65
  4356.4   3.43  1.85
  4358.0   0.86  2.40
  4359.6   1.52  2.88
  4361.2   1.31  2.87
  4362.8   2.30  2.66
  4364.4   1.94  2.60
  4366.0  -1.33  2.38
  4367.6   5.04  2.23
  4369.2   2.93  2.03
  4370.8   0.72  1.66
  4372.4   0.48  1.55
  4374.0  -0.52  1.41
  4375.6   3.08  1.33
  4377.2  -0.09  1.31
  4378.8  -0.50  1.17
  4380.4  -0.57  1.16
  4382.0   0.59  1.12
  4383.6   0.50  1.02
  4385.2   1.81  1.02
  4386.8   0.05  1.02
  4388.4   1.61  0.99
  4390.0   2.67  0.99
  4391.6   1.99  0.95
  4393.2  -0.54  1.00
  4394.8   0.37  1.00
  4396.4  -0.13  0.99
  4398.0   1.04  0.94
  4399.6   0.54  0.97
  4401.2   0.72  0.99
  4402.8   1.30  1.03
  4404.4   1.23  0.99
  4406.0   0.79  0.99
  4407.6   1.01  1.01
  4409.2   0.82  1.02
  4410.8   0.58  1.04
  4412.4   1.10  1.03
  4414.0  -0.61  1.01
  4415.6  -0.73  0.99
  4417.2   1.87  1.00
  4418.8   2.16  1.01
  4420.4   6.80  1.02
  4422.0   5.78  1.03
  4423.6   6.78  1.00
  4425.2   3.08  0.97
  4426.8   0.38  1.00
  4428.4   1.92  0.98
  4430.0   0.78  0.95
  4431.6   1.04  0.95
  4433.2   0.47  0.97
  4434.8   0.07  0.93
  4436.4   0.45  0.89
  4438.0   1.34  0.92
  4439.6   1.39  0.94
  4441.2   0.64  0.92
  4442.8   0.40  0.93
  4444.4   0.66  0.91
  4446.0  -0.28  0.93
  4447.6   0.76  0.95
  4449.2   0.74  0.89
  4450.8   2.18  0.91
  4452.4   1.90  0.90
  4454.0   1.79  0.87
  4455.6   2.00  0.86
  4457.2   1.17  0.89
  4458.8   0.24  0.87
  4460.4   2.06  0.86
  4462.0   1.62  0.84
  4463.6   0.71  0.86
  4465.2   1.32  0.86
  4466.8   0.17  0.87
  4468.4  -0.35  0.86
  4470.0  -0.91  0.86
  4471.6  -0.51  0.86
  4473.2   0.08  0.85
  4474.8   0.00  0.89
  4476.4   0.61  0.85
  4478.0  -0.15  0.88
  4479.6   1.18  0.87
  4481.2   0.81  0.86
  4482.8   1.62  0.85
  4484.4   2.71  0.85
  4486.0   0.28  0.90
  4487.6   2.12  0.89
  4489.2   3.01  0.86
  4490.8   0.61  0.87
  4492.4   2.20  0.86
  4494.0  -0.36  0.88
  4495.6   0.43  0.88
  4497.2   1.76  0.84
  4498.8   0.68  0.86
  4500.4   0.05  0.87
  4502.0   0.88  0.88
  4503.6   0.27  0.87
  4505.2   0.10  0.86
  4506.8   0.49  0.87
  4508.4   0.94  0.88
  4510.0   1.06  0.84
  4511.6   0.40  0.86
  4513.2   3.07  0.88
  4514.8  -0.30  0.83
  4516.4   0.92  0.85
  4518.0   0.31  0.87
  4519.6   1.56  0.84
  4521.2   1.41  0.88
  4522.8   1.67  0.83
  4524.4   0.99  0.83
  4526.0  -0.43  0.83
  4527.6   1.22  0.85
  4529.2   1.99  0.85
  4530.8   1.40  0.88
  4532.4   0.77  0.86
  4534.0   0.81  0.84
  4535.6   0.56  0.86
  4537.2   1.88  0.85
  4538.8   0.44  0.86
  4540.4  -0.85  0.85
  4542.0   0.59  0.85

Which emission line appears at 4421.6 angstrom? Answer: [O II] 3727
